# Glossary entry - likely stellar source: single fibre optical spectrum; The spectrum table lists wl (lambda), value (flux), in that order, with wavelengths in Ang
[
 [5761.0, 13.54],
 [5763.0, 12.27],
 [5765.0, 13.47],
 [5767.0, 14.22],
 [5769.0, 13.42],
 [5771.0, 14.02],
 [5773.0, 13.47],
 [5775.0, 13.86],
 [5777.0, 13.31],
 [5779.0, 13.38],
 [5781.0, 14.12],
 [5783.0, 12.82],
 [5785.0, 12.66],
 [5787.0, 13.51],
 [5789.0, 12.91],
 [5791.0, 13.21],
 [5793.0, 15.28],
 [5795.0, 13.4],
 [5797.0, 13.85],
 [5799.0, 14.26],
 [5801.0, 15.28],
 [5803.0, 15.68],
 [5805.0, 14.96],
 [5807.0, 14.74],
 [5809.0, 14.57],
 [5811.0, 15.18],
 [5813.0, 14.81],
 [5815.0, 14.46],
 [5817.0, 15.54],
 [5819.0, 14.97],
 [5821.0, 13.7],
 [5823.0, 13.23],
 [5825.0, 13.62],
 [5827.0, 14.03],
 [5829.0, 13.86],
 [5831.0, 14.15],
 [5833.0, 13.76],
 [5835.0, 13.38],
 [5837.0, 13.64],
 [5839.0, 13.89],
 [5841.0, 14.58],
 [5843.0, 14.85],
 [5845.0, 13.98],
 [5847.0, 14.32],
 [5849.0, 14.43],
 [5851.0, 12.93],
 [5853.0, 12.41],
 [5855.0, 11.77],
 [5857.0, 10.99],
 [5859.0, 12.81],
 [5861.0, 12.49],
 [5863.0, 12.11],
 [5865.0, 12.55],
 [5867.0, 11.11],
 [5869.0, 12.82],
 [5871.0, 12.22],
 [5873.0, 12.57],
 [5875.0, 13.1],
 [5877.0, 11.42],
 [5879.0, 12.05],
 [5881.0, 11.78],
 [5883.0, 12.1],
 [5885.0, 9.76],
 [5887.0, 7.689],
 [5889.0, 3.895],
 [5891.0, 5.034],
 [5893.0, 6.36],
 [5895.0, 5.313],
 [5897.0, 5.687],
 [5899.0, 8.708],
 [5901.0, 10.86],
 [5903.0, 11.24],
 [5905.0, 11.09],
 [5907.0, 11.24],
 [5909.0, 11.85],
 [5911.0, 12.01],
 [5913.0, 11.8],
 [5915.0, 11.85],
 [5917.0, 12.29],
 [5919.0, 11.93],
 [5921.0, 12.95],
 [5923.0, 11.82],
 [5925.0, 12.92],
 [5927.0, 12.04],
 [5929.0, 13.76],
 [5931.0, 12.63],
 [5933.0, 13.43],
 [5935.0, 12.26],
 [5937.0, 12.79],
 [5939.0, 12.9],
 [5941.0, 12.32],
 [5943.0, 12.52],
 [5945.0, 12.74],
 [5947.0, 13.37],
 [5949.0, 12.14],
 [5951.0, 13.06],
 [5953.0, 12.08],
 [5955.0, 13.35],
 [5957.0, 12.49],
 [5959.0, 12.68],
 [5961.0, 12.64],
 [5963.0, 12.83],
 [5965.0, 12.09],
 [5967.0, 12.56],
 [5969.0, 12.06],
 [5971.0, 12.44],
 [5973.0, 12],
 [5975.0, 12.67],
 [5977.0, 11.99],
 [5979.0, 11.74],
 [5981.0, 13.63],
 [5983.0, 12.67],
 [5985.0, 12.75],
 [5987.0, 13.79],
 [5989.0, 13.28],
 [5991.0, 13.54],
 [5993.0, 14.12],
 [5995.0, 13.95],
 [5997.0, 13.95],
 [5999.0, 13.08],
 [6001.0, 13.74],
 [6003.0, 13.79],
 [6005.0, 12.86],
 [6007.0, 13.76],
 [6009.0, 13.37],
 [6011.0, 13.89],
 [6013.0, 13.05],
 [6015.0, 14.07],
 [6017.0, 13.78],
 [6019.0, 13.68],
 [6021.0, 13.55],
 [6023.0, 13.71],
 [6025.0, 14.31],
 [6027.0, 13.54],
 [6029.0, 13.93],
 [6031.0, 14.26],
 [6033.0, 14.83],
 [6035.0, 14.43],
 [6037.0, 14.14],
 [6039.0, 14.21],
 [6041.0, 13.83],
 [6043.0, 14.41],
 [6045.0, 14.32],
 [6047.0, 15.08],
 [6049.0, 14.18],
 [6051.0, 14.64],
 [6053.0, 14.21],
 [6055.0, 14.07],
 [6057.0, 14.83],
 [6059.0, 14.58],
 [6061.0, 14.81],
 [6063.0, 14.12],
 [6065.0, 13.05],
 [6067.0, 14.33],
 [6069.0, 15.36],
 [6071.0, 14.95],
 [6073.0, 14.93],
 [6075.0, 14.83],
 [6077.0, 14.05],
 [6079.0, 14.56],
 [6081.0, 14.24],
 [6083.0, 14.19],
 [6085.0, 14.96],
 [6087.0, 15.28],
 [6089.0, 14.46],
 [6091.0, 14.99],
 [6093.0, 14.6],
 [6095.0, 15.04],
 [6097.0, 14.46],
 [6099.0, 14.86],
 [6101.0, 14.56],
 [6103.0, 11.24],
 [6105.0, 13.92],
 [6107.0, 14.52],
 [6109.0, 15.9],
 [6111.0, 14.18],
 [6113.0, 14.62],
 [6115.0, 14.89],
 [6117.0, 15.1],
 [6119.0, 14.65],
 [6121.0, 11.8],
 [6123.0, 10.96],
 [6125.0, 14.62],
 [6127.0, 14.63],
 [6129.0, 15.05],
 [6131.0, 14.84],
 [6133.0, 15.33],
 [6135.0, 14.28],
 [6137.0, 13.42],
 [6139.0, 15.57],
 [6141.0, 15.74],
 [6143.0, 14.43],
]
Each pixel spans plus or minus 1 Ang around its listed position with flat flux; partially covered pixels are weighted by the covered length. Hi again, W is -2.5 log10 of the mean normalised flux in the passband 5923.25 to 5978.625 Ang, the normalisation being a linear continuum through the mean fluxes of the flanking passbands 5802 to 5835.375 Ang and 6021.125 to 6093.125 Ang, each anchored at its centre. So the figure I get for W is 0.15 mag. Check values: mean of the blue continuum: 14.4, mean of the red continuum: 14.4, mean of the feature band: 12.6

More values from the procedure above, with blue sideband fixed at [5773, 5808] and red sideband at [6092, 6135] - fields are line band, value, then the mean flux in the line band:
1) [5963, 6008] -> 0.09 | 13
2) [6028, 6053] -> -0.01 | 14.3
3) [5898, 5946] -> 0.17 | 12.1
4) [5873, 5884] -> 0.16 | 12.1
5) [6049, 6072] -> -0.02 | 14.4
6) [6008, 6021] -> 0.04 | 13.6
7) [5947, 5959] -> 0.12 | 12.7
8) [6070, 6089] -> -0.03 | 14.7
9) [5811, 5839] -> -0.01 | 14.1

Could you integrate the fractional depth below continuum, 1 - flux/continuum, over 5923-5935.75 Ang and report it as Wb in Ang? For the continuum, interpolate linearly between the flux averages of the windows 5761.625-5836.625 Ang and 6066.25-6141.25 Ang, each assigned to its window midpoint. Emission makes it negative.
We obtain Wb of 1.3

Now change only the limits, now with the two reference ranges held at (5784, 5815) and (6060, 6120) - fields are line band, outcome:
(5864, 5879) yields 2.2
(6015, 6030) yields 0.7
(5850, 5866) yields 2.3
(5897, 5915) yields 4.4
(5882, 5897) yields 7.6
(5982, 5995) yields 0.9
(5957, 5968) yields 1.4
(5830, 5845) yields 0.3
